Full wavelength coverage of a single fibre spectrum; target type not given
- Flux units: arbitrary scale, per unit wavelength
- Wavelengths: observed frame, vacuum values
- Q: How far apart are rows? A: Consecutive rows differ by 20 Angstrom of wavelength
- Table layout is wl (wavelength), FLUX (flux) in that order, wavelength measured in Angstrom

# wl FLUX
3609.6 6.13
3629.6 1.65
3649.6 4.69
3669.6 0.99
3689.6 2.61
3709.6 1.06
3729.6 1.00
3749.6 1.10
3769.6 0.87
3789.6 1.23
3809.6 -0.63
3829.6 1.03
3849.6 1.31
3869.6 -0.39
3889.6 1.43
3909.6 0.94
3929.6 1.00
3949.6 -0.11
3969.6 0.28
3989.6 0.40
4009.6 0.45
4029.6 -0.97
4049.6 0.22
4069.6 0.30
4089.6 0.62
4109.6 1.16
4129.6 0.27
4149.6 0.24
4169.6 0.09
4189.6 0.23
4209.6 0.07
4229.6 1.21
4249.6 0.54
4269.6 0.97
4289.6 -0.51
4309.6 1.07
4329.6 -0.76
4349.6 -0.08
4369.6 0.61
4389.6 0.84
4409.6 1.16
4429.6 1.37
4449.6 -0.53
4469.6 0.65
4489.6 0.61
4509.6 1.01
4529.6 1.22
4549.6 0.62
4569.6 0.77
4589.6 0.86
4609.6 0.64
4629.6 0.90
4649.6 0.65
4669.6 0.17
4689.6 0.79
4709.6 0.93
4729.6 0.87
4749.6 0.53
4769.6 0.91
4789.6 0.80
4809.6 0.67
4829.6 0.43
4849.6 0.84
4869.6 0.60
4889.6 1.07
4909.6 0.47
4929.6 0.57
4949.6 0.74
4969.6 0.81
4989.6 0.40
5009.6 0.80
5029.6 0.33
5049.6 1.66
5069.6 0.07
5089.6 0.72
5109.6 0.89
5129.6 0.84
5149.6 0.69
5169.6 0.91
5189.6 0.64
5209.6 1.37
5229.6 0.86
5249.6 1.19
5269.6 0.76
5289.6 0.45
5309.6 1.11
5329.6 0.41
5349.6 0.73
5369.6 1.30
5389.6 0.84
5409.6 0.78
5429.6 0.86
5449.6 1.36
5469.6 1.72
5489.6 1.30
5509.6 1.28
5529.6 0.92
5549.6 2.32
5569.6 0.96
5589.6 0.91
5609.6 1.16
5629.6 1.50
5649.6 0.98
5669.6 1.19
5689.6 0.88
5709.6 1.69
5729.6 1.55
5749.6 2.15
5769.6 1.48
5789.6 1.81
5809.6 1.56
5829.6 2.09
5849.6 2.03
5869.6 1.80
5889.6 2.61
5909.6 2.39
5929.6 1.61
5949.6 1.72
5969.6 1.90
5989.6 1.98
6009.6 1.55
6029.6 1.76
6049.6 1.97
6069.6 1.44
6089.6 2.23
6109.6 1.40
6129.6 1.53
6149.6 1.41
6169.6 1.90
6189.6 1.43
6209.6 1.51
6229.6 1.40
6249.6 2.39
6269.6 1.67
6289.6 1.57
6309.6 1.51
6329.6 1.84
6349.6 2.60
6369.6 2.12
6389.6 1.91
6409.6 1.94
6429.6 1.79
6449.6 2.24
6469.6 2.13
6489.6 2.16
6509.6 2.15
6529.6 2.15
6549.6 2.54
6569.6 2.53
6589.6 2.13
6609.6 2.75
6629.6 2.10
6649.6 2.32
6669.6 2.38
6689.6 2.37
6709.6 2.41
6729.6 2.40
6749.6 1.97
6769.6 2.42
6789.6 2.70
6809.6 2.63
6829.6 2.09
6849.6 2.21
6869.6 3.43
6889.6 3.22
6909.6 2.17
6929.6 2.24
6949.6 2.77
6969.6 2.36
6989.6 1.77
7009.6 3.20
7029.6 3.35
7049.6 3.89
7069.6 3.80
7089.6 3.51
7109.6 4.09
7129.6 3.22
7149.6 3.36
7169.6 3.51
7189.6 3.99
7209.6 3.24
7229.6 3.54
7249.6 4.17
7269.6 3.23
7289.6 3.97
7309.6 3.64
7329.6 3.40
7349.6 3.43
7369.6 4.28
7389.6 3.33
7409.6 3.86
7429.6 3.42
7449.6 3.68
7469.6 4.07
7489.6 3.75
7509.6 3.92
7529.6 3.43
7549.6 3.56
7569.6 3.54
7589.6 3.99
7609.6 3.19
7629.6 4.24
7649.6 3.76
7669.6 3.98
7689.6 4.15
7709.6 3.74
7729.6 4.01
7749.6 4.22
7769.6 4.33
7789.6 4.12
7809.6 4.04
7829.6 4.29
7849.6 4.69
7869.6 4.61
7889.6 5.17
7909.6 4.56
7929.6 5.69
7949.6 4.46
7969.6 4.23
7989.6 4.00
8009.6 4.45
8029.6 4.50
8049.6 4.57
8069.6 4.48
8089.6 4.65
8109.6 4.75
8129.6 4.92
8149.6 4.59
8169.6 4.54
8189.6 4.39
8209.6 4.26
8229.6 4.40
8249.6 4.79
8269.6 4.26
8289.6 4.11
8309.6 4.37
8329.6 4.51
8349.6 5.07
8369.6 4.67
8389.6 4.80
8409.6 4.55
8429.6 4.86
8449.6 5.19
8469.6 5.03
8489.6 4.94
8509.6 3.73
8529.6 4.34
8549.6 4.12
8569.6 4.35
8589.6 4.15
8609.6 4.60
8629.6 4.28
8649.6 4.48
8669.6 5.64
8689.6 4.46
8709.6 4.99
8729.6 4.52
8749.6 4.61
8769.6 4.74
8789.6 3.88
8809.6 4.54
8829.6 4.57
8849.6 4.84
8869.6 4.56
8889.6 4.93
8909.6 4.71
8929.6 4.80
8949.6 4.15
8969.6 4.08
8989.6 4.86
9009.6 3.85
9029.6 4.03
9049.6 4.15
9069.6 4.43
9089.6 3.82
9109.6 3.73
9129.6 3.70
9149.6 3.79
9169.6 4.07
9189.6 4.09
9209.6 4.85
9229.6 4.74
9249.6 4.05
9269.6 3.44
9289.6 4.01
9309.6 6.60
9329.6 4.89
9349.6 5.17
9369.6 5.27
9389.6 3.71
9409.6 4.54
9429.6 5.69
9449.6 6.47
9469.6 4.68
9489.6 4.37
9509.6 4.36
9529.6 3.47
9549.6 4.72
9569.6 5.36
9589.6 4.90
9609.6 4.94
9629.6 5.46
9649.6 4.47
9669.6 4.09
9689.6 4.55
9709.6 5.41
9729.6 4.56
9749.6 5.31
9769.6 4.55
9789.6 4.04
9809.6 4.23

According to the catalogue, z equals 0.76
